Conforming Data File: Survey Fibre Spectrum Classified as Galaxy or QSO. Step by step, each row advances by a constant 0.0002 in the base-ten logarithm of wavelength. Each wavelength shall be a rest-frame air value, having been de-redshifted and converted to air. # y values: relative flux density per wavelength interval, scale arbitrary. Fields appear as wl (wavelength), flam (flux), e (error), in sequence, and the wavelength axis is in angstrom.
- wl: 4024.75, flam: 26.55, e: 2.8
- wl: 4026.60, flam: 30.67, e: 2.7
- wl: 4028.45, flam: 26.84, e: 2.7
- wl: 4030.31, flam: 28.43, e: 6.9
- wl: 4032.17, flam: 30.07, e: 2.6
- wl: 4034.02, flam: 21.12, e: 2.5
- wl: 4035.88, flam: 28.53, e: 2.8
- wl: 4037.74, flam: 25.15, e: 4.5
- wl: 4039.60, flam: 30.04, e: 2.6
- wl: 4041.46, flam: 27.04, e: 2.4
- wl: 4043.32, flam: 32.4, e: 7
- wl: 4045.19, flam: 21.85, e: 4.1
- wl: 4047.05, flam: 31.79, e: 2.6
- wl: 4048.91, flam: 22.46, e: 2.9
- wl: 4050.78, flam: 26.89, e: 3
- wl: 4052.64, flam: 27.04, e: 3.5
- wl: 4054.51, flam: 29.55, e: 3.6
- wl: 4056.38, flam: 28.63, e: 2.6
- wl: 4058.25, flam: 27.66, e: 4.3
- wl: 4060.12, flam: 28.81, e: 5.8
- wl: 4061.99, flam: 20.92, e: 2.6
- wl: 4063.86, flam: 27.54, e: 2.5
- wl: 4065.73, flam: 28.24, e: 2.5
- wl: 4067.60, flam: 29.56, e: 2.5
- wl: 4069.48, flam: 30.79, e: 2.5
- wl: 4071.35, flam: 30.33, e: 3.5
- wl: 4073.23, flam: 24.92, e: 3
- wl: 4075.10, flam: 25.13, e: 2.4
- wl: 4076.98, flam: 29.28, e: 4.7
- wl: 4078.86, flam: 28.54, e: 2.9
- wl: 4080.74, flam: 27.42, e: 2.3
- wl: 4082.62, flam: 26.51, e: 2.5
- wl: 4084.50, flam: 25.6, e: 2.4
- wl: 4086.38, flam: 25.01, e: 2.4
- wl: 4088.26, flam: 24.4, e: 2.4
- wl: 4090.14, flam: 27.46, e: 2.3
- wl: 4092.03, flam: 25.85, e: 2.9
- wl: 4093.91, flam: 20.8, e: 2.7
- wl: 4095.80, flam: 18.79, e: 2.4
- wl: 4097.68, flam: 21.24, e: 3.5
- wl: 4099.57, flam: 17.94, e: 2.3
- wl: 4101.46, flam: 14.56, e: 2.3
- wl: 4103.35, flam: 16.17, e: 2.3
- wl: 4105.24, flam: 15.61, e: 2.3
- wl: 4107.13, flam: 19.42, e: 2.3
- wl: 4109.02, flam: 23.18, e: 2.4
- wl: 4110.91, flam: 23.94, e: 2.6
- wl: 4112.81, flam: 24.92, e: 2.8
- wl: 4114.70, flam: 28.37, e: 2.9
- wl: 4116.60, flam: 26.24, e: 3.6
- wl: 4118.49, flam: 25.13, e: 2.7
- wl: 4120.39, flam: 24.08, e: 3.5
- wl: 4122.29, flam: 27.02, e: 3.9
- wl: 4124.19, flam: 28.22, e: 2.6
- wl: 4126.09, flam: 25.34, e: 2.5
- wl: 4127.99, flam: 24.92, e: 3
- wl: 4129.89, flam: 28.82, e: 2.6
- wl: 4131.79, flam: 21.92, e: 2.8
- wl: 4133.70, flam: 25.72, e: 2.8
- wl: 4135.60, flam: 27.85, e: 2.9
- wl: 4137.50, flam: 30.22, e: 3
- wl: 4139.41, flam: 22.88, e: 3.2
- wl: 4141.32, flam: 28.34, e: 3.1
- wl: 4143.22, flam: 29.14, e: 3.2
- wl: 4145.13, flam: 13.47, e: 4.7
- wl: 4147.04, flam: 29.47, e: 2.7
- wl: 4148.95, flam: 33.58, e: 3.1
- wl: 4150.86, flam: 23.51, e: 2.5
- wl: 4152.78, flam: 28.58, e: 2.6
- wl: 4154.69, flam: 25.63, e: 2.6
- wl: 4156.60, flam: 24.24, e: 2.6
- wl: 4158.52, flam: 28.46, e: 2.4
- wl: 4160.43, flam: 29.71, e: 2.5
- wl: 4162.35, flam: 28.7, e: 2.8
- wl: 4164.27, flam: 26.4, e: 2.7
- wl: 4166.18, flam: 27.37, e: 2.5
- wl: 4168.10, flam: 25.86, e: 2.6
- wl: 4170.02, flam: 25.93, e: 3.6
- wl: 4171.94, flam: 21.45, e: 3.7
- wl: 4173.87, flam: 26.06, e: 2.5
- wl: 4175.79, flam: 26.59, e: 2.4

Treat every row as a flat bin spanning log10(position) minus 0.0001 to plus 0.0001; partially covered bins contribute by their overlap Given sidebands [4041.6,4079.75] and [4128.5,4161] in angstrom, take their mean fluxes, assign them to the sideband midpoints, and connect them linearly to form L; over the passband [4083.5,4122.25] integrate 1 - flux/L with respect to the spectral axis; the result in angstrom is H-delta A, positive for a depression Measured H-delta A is 6.4 angstrom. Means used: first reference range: 27.6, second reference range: 26.5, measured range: 22.6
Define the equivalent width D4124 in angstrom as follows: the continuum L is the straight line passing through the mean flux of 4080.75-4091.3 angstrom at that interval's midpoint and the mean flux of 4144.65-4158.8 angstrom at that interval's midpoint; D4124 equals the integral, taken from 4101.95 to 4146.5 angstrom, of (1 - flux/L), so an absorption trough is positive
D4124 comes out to 3.0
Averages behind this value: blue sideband 25.9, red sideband 26.1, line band 24.3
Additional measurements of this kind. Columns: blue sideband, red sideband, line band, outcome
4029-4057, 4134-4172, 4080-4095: 0.99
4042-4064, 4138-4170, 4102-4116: 2.74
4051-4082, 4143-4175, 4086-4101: 2.74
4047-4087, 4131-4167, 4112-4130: 0.44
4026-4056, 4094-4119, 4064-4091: -3.87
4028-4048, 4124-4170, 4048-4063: 0.50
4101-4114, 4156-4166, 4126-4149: -1.68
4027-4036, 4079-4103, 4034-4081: -4.19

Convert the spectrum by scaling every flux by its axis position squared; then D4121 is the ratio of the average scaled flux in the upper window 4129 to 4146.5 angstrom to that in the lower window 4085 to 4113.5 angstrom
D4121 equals 1.2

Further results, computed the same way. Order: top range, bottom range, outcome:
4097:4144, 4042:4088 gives 0.91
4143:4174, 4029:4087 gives 1.01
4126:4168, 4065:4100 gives 1.06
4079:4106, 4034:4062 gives 0.83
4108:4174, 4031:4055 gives 1.01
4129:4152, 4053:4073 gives 0.97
